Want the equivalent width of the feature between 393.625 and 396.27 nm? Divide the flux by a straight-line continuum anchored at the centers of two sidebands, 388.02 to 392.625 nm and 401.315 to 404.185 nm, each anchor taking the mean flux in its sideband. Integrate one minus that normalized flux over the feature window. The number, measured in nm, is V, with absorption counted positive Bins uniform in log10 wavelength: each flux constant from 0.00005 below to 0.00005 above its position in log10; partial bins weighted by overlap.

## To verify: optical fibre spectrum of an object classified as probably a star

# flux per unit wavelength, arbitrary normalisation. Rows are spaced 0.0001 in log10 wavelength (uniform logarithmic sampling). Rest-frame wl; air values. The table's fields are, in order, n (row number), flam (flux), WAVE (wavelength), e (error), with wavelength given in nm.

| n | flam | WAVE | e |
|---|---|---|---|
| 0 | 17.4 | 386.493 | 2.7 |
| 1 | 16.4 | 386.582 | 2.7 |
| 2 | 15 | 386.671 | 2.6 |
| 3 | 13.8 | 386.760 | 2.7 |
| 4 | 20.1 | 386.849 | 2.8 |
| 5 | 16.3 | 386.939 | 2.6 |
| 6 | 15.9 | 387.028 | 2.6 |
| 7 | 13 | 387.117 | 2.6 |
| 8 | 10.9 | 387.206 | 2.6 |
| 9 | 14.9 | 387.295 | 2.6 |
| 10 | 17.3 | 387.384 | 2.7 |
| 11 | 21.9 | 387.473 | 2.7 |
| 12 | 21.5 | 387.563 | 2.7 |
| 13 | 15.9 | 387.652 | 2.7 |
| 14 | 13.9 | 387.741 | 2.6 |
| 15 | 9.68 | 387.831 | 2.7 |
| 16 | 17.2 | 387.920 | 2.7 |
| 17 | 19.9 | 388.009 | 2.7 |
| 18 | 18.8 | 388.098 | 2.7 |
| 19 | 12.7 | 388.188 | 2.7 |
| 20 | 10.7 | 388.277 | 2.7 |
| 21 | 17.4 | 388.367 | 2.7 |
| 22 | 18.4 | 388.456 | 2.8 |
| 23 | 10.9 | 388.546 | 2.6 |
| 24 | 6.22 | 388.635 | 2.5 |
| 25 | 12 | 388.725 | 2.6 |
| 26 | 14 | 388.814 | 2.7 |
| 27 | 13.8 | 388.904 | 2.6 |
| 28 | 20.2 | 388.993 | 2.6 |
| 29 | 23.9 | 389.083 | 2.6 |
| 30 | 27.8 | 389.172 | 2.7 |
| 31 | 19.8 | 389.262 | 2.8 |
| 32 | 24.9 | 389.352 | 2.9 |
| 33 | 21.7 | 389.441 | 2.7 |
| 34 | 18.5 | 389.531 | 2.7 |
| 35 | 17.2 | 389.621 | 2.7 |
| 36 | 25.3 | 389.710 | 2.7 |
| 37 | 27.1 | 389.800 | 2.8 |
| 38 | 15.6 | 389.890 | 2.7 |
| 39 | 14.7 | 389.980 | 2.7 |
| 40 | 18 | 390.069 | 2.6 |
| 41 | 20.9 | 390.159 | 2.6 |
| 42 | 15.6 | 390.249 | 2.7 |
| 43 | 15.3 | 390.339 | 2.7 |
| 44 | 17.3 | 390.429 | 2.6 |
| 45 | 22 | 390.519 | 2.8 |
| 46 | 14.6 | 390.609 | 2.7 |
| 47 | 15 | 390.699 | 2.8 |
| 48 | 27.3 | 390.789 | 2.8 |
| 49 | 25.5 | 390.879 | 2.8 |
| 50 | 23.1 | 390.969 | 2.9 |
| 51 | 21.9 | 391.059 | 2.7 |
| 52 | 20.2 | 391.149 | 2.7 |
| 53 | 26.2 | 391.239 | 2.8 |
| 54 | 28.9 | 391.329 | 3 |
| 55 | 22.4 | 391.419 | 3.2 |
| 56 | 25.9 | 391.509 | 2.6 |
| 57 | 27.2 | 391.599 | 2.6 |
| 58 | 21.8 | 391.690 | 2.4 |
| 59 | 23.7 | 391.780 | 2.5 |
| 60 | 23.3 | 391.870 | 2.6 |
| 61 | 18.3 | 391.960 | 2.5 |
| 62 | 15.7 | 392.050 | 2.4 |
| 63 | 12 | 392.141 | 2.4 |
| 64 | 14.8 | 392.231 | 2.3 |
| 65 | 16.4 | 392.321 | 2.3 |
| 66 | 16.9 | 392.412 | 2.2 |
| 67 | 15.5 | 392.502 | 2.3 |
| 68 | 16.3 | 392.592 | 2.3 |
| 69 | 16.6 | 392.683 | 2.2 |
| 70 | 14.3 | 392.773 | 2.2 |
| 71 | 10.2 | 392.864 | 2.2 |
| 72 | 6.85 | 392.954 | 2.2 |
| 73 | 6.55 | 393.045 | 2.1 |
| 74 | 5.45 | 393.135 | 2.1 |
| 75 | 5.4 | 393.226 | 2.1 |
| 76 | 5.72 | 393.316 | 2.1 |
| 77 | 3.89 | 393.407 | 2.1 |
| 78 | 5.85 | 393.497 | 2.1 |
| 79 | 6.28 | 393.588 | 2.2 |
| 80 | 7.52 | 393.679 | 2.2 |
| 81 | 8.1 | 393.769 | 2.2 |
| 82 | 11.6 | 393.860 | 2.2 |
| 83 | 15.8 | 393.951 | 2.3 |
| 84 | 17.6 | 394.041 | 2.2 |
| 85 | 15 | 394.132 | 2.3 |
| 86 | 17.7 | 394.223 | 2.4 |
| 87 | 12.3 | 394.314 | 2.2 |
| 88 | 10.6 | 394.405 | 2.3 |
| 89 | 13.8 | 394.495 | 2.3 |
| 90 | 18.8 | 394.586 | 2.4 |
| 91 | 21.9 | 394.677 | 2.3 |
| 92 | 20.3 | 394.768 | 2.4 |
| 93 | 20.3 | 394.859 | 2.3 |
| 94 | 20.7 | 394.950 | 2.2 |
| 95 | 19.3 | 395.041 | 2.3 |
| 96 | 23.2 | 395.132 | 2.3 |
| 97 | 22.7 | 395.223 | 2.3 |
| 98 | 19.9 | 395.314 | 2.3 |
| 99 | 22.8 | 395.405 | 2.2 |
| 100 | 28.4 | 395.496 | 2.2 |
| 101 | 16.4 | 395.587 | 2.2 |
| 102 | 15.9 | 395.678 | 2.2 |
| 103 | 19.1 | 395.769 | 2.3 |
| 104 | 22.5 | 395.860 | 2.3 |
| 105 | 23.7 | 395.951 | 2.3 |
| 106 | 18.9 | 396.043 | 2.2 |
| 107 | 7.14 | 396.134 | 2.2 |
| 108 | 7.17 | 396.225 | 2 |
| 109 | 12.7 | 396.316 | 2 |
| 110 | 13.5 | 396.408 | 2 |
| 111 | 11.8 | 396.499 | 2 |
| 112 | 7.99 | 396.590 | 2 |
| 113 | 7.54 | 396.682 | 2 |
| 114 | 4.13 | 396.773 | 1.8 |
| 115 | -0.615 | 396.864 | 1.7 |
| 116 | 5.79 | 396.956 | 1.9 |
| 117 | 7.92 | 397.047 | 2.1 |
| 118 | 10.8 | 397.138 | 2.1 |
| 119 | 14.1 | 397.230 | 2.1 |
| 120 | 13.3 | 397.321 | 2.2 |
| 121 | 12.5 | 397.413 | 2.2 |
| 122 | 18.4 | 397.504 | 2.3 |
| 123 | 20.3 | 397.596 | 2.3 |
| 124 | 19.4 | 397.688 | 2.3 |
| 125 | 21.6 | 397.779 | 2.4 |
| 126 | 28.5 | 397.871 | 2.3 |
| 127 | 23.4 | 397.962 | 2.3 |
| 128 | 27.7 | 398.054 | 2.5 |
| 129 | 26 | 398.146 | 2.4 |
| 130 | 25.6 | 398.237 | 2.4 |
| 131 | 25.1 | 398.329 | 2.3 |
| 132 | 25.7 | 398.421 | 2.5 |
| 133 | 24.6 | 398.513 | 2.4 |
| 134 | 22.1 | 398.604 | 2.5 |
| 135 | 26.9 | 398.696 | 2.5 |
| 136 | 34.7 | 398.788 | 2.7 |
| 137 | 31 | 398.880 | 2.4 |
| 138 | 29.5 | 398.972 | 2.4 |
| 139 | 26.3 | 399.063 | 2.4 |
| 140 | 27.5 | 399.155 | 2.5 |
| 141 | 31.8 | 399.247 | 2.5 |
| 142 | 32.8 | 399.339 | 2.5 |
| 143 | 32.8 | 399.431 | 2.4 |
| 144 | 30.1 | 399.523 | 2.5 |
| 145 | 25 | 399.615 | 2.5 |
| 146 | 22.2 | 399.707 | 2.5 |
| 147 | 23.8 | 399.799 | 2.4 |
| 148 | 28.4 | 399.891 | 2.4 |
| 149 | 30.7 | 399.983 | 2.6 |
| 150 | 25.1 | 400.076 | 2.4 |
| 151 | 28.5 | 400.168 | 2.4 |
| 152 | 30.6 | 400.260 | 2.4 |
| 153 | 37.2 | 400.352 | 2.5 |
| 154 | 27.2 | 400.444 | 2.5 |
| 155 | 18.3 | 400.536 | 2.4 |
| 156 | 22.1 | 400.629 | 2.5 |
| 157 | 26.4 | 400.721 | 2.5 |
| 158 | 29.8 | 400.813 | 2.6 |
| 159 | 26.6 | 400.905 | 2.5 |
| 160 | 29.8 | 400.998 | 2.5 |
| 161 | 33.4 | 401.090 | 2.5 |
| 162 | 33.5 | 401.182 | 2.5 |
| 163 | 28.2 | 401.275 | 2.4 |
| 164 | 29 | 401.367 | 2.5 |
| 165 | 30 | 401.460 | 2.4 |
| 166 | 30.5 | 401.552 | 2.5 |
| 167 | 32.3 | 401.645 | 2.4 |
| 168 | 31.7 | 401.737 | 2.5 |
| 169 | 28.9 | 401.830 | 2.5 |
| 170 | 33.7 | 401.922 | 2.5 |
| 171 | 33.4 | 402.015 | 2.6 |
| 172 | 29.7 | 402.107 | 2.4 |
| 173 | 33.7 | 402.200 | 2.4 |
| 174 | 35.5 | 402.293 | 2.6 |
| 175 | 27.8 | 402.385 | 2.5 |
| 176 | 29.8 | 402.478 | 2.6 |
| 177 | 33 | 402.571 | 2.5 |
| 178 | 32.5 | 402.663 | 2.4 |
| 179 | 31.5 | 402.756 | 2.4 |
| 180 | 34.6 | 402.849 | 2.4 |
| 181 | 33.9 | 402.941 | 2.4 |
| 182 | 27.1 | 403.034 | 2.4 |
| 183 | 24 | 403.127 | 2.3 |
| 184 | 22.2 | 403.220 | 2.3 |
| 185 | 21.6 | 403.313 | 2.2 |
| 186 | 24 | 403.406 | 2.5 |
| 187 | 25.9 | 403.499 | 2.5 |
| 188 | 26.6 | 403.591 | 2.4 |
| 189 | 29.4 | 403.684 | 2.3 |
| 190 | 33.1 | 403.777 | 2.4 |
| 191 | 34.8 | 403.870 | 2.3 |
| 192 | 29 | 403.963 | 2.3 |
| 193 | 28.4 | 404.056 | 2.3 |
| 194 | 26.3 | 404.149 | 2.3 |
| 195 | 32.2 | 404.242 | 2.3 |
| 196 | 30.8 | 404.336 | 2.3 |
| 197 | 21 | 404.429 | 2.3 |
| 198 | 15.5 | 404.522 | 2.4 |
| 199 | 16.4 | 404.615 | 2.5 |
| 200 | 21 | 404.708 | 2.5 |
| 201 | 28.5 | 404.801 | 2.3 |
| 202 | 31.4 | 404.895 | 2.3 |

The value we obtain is 0.68 nm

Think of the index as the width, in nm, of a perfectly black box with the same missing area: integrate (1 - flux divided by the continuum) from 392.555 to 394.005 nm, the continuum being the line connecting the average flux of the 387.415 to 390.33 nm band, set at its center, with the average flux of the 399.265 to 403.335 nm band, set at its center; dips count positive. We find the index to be 0.84 nm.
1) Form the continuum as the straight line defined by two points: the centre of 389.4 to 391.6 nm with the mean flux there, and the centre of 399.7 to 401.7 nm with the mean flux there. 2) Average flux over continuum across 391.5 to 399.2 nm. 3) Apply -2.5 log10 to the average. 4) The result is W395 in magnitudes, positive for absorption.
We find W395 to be 0.41 mag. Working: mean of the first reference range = 21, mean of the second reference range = 28.5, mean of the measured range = 16.9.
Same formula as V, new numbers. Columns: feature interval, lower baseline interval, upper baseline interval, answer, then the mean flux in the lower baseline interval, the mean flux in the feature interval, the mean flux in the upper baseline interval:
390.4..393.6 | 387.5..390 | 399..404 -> 0.55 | 17.5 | 16.7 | 29.2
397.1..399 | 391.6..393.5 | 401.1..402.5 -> 0.11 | 13.6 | 22.9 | 31.3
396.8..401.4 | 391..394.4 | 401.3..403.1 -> 0.32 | 15.1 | 24.6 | 31.4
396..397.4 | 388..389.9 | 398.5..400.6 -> 0.87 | 18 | 9.53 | 28.1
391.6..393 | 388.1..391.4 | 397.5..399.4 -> 0.30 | 19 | 16.5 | 26.4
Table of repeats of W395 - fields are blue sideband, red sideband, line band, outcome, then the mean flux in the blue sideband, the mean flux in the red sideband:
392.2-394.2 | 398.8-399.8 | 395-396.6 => 0.040 mag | 11.1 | 28.9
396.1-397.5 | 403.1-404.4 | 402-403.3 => -0.224 mag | 9.35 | 27.7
